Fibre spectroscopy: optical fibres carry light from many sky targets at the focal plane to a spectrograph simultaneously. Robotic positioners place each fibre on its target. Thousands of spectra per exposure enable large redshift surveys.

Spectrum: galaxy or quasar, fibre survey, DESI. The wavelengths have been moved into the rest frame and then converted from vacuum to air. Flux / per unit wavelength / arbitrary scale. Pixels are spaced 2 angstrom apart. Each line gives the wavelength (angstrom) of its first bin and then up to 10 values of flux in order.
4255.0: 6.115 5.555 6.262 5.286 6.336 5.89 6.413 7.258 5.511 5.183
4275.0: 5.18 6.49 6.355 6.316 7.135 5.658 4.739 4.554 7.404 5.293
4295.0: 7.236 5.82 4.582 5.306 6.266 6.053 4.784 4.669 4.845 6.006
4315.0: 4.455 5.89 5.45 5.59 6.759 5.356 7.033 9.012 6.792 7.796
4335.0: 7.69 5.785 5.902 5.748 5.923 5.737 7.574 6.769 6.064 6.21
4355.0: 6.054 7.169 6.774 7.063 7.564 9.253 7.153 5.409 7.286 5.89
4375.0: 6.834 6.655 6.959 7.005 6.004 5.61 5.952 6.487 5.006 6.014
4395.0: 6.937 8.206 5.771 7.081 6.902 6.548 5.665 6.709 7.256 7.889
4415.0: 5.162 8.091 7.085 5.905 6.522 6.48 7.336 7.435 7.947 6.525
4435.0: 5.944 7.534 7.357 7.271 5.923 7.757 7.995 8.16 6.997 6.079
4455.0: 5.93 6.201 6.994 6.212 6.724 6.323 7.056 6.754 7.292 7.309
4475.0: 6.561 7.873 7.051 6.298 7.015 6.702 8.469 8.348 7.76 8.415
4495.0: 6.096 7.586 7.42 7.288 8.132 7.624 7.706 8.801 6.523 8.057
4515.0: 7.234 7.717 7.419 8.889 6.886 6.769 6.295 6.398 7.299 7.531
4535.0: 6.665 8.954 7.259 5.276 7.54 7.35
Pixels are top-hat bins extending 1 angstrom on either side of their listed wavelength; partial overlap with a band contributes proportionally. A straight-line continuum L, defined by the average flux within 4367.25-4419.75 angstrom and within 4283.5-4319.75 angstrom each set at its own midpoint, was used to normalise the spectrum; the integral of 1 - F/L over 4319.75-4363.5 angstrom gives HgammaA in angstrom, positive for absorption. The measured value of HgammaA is -4.9 angstrom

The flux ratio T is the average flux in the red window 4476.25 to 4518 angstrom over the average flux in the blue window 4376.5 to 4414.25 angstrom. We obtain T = 1.1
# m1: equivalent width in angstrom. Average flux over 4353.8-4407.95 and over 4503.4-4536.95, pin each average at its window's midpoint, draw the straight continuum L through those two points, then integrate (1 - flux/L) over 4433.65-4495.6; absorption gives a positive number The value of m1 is 0.5 angstrom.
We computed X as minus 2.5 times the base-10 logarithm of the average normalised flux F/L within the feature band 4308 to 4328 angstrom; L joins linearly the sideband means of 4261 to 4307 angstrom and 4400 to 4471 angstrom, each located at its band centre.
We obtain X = 0.097 mag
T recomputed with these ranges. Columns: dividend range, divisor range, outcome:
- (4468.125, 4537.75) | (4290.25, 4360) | 1.20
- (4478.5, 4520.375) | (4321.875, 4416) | 1.13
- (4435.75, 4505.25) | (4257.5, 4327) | 1.23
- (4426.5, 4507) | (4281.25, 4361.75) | 1.17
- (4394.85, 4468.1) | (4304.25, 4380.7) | 1.07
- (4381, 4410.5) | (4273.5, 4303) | 1.09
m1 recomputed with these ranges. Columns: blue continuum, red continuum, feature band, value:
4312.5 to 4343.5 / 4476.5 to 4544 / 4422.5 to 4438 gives -0.1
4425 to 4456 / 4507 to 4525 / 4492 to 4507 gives 0.0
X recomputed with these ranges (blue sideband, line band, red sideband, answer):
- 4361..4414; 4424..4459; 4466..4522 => 0.02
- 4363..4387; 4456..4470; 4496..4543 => 0.08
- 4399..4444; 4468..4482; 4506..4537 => 0.02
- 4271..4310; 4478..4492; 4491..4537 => -0.02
